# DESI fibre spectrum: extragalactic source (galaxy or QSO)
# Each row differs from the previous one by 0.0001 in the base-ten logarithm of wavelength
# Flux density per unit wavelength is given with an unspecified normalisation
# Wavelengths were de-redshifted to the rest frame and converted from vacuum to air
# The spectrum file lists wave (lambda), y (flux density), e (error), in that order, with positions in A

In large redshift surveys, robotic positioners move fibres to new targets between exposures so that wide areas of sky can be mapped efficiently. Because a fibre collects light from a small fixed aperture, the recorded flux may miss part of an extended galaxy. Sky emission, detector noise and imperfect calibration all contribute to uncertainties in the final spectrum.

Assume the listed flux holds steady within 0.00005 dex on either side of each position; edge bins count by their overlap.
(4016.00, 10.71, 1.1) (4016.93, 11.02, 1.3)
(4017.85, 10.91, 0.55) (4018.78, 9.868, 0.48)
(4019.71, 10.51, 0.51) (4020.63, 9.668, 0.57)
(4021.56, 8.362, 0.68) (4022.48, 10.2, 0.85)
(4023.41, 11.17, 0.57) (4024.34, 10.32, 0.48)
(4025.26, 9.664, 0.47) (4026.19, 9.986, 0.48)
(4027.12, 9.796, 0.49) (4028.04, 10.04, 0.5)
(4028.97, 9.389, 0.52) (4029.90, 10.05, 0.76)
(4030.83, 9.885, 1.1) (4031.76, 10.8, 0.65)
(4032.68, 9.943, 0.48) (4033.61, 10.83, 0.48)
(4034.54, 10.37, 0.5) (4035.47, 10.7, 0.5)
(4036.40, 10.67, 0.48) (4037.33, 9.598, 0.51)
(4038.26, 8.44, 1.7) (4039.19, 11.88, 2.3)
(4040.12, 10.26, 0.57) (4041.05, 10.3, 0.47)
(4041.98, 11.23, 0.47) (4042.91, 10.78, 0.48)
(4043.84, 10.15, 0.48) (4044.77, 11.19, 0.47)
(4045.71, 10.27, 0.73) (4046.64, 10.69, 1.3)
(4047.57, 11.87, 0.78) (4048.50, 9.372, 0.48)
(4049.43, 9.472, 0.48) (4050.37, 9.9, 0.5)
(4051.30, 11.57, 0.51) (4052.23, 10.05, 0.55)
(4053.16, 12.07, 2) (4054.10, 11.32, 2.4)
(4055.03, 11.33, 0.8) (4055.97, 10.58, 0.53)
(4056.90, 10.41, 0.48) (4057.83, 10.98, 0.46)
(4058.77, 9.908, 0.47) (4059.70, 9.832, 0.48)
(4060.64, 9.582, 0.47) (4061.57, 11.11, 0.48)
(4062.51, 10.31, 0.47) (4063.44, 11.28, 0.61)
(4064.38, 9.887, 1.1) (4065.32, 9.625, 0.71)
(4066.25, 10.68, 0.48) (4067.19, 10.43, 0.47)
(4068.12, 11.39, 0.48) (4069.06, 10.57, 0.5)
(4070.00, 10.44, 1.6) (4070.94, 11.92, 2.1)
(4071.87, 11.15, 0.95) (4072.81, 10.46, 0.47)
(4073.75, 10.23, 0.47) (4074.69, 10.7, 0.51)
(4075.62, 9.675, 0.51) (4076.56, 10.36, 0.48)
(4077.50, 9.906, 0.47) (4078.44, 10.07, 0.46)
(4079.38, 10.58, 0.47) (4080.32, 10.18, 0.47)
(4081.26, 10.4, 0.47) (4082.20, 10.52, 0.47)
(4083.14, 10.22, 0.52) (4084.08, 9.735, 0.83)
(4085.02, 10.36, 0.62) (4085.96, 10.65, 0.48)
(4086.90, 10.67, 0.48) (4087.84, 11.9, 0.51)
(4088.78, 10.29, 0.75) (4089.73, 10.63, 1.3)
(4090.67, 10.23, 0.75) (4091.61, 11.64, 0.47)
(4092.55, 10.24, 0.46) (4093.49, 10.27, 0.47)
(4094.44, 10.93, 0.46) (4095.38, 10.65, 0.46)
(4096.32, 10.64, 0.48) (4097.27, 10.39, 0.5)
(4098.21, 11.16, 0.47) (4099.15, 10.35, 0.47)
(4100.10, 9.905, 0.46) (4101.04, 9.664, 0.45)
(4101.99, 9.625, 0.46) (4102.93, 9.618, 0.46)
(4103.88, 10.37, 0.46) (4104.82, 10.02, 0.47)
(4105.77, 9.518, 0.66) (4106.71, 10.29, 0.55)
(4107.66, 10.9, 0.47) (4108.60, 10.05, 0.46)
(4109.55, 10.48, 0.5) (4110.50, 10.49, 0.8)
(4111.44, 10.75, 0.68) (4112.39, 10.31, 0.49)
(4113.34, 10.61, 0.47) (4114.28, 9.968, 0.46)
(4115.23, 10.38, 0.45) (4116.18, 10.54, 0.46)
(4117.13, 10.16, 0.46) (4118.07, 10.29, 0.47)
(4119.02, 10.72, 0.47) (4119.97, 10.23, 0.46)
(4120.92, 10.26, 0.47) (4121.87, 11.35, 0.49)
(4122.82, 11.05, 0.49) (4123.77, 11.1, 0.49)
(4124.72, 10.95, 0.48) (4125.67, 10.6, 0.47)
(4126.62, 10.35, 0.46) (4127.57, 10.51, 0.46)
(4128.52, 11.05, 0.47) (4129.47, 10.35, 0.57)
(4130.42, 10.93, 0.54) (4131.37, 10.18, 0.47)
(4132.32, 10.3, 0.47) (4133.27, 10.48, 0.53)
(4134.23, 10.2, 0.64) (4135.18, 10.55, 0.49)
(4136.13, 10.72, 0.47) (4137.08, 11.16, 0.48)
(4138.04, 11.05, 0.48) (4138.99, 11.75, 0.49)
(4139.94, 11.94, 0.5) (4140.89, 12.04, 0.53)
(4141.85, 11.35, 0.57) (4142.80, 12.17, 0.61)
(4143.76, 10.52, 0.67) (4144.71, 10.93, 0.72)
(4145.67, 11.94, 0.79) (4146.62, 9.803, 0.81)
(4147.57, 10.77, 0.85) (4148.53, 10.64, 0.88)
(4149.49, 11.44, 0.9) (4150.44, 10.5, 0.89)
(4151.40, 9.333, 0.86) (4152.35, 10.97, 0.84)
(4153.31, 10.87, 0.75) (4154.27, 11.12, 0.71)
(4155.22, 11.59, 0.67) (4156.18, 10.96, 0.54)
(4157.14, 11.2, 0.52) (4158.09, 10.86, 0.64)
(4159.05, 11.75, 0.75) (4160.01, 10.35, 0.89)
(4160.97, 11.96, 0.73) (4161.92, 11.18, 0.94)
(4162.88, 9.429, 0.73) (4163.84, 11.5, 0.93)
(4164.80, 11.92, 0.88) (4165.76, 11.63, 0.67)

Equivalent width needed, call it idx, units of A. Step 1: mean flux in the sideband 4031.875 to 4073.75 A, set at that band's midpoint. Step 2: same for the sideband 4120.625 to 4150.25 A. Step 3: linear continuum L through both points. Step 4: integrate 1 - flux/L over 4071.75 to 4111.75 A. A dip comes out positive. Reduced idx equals 1.3 A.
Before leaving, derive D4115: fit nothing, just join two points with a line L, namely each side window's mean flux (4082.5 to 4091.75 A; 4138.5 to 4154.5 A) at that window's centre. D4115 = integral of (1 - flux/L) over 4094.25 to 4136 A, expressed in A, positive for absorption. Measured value 1.5 A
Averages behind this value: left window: 10.6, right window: 11.1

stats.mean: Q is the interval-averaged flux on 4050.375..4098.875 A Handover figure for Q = 10.6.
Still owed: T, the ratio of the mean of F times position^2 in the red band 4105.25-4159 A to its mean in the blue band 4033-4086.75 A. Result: 1.1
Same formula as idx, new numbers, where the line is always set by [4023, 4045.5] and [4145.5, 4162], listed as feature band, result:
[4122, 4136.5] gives 0.23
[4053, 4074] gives -0.39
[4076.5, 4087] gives 0.27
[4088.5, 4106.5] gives 0.54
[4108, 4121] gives 0.42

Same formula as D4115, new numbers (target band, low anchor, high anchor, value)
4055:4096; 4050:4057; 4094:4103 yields 0.5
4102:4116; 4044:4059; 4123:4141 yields 0.7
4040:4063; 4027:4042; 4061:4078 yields -0.4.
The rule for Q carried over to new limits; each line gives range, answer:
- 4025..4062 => 10.4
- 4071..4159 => 10.6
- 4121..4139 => 10.7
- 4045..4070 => 10.6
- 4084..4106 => 10.4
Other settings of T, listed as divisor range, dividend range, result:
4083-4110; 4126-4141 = 1.06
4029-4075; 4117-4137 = 1.05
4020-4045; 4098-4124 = 1.05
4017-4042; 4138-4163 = 1.16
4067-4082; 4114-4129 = 1.03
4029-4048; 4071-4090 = 1.02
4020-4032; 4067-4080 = 1.09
